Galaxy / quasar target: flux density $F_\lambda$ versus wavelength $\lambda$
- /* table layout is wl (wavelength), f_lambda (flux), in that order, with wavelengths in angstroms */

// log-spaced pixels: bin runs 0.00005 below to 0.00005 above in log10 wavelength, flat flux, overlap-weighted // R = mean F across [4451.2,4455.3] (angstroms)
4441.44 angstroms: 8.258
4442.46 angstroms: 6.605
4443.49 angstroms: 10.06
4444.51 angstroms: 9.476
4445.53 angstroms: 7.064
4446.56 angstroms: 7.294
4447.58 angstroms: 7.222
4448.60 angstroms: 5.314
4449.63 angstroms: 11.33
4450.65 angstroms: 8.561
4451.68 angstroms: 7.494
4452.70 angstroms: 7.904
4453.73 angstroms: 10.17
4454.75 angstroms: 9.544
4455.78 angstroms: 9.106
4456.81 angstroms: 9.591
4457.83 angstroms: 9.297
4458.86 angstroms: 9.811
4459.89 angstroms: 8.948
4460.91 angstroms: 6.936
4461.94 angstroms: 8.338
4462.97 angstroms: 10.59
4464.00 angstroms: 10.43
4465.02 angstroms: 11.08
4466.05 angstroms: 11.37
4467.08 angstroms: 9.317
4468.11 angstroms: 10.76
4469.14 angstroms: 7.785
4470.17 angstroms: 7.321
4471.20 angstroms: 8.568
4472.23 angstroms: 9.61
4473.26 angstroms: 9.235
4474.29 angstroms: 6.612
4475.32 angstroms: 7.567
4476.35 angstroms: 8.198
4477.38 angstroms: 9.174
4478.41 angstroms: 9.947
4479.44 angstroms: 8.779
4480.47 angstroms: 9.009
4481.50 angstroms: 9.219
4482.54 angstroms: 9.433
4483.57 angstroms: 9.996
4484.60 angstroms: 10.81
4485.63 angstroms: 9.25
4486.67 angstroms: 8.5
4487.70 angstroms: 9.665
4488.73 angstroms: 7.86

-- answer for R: 8.8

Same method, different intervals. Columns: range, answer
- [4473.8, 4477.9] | 7.9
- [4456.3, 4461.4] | 8.94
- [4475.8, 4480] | 9.02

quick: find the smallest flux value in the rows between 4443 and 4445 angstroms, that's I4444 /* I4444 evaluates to 9.476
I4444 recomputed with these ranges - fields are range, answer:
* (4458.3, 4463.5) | 6.936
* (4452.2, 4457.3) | 7.904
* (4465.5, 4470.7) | 7.321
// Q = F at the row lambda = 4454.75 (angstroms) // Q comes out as 9.544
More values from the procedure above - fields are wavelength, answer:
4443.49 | 10.06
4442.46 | 6.605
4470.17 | 7.321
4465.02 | 11.08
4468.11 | 10.76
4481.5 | 9.219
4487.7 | 9.665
